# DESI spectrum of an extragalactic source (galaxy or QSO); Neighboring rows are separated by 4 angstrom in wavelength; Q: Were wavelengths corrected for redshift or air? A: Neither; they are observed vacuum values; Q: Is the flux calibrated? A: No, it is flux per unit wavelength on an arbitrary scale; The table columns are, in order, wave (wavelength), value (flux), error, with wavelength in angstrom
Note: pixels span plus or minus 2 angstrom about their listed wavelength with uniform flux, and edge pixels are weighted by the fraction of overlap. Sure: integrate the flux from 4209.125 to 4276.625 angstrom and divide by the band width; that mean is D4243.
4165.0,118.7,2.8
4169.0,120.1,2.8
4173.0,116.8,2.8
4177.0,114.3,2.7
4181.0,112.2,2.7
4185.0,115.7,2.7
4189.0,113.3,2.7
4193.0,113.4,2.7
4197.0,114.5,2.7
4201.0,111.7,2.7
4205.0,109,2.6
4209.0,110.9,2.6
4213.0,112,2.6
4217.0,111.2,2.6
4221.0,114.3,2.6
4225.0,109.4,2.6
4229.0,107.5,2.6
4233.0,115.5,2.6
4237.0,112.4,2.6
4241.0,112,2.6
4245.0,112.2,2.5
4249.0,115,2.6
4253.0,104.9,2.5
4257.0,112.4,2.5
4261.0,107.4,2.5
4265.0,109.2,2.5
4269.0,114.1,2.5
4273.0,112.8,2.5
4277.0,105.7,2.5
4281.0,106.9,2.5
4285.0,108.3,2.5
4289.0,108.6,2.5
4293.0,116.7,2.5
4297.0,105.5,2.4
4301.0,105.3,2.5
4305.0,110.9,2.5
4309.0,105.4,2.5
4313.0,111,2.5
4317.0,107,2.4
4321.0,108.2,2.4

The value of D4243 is 111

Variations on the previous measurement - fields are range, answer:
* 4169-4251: 113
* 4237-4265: 111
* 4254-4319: 109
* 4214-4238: 112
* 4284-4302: 109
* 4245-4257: 111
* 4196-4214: 111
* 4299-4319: 108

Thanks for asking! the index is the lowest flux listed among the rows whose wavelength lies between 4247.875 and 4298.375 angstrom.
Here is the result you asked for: 104.9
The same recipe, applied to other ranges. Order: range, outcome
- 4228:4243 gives 107.5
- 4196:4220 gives 109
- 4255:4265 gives 107.4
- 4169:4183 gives 112.2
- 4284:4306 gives 105.3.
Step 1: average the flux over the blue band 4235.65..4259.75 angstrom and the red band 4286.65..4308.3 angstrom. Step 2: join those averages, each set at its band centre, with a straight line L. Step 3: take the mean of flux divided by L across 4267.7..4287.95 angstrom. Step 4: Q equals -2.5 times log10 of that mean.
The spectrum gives 0.01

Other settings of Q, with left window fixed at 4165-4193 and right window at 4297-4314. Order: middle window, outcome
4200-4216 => 0.027 mag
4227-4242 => 0.002 mag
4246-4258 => 0.002 mag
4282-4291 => 0.006 mag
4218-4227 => 0.010 mag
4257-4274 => -0.008 mag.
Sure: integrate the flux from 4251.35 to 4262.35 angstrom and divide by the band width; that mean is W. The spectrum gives 108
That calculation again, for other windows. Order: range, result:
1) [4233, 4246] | 113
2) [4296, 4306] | 107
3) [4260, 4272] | 111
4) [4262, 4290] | 109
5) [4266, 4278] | 111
